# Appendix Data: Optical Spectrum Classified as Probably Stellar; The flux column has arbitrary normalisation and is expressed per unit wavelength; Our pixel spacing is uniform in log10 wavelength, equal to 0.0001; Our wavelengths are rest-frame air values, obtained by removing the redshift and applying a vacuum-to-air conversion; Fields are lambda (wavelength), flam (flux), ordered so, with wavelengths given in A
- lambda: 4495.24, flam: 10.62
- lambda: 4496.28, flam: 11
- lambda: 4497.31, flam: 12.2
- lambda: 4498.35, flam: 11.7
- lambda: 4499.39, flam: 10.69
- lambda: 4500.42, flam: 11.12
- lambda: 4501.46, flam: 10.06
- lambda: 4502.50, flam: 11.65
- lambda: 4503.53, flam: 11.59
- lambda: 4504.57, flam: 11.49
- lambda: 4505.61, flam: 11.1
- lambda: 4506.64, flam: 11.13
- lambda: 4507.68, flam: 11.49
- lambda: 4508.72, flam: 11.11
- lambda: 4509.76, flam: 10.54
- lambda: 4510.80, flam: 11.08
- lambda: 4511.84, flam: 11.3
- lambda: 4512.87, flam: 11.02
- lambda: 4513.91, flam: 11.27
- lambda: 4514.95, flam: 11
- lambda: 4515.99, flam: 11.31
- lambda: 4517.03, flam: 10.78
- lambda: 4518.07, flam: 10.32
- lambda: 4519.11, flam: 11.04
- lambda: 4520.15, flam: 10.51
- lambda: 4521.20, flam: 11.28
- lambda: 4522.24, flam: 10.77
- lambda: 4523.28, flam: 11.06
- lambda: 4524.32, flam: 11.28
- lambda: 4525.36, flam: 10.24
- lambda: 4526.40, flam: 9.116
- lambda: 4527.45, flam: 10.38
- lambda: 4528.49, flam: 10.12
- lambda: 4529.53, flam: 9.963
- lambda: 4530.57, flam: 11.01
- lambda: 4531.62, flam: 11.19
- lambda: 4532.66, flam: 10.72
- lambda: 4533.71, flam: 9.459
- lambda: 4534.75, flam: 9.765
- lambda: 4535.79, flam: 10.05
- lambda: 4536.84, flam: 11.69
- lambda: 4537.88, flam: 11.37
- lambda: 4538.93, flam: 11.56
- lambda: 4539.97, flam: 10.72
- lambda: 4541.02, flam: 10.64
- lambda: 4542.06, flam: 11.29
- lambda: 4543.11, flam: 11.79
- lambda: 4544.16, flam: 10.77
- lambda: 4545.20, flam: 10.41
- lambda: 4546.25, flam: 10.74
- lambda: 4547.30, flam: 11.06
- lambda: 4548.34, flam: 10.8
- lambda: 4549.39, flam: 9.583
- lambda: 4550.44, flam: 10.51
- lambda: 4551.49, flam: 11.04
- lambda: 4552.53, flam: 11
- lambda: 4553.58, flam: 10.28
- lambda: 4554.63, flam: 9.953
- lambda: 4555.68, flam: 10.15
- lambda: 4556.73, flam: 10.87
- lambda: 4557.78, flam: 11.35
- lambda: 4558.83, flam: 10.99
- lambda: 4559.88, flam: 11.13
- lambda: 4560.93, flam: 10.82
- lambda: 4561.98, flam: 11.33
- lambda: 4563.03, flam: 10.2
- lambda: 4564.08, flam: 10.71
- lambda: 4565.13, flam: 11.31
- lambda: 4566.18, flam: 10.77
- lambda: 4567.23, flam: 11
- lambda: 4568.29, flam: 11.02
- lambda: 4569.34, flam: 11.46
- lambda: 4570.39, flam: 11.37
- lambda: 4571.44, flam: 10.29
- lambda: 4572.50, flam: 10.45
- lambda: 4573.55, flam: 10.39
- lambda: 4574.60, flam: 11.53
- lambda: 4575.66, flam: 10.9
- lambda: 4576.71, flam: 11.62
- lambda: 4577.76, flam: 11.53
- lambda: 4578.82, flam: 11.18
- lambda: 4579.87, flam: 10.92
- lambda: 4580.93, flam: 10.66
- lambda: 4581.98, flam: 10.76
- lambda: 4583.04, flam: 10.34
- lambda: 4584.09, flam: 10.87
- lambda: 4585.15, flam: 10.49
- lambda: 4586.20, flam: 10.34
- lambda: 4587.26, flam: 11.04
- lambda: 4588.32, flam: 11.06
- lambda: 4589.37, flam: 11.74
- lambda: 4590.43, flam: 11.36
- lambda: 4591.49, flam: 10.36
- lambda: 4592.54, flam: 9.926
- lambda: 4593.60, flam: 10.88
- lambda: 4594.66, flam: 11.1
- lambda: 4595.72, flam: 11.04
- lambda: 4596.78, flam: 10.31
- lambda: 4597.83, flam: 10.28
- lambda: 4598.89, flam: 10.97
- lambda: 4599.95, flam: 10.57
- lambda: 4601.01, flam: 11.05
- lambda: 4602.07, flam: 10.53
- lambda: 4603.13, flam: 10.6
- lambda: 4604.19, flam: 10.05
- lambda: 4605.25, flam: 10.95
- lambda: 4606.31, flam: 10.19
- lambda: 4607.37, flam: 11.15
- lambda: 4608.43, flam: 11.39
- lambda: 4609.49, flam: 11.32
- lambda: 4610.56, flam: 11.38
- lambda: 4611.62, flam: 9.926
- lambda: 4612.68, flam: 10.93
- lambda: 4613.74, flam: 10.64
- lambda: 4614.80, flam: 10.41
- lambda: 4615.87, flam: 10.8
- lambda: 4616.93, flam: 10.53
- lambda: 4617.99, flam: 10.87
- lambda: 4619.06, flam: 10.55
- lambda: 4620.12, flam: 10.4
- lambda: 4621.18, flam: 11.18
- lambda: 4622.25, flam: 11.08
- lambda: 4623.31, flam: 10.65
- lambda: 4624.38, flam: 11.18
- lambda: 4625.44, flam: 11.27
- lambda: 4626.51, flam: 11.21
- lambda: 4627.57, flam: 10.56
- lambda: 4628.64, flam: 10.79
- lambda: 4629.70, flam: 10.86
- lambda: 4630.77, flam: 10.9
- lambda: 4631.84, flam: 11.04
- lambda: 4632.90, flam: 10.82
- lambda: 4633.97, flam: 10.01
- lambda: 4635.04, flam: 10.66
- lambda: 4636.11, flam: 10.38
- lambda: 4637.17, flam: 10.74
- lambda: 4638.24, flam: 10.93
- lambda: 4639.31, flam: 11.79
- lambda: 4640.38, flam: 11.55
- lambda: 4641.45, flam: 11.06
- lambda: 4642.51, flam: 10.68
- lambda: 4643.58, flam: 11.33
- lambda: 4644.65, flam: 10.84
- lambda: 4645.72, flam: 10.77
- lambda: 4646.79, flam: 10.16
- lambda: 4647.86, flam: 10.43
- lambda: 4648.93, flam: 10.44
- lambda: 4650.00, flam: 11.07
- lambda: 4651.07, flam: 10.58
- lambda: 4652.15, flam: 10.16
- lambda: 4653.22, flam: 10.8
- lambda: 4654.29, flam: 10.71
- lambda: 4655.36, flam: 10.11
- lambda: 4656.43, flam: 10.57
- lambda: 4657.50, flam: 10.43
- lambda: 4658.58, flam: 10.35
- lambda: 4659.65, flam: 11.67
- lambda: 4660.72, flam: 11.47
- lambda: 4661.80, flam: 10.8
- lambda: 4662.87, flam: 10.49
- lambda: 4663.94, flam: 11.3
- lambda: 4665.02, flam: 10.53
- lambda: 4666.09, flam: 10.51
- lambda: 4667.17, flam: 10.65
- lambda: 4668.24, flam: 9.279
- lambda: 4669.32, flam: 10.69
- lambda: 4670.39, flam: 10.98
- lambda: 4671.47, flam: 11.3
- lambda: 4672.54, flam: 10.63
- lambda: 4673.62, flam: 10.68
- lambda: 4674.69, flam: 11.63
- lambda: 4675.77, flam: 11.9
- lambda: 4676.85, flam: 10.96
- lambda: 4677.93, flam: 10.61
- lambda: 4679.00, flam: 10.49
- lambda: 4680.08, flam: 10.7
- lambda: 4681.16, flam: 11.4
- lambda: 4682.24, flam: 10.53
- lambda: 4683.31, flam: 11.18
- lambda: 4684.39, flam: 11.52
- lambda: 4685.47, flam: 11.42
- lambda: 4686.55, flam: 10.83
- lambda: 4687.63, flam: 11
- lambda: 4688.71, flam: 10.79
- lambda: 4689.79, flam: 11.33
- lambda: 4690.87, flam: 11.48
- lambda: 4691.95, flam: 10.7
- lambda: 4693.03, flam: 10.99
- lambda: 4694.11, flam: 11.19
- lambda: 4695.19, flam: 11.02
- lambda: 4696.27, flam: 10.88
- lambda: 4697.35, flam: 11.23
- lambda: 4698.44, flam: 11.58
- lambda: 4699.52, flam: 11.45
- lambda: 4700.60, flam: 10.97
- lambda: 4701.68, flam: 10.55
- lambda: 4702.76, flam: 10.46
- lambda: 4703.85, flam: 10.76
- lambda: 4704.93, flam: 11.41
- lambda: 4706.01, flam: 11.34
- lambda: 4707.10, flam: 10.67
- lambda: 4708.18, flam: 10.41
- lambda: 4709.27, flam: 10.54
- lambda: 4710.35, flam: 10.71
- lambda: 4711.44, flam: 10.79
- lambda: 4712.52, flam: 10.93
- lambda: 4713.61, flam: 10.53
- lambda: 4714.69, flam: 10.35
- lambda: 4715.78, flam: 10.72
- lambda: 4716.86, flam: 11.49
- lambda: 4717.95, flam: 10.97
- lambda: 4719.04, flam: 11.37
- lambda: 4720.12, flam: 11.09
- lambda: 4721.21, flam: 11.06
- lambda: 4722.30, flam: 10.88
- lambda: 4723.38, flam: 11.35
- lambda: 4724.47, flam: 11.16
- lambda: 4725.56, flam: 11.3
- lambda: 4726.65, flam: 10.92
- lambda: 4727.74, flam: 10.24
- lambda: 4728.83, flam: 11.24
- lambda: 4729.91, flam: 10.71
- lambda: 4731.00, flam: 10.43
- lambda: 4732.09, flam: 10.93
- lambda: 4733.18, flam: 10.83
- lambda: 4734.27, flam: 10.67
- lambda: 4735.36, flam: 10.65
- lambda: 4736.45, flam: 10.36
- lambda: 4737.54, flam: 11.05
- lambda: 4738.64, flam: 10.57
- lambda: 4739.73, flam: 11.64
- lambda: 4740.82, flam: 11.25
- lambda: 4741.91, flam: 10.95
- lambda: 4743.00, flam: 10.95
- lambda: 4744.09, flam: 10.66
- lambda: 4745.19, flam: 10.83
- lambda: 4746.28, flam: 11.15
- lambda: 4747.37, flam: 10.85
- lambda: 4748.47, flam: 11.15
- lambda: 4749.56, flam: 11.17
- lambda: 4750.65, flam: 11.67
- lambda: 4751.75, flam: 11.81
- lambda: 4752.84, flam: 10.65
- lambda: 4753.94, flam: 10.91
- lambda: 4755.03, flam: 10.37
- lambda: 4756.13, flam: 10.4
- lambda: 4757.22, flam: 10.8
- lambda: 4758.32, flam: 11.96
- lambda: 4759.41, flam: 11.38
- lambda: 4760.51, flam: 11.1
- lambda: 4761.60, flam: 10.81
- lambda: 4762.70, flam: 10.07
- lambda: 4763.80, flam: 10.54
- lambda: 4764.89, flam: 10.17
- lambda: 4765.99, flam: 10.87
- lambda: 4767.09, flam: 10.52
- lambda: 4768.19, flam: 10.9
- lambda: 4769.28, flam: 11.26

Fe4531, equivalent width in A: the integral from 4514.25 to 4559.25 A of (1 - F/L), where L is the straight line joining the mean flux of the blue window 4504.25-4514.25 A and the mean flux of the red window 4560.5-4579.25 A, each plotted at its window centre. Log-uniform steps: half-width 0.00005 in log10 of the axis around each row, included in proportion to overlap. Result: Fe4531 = 1.5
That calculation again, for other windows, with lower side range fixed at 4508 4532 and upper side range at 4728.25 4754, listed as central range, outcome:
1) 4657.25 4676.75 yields 0.1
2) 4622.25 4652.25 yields 0.1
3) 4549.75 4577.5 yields -0.1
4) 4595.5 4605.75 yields 0.2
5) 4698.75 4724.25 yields 0.1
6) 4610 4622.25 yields 0.2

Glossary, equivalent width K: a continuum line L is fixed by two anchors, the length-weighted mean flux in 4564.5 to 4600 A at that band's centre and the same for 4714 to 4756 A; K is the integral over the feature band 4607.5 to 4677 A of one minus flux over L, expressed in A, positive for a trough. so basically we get 0.6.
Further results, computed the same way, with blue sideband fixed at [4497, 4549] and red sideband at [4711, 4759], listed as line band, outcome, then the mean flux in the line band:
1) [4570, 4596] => 0.1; 10.9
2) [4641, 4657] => 0.4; 10.7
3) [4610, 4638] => 0.4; 10.8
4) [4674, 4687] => -0.2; 11.1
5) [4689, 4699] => -0.2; 11.1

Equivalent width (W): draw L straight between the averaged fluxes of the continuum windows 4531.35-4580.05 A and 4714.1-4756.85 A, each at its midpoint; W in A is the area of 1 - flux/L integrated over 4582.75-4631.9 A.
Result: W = 0.4 A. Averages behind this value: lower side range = 10.8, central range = 10.8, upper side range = 10.9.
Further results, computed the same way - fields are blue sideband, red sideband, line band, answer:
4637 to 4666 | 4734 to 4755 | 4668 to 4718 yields -0.3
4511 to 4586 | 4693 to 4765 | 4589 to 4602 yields 0.1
